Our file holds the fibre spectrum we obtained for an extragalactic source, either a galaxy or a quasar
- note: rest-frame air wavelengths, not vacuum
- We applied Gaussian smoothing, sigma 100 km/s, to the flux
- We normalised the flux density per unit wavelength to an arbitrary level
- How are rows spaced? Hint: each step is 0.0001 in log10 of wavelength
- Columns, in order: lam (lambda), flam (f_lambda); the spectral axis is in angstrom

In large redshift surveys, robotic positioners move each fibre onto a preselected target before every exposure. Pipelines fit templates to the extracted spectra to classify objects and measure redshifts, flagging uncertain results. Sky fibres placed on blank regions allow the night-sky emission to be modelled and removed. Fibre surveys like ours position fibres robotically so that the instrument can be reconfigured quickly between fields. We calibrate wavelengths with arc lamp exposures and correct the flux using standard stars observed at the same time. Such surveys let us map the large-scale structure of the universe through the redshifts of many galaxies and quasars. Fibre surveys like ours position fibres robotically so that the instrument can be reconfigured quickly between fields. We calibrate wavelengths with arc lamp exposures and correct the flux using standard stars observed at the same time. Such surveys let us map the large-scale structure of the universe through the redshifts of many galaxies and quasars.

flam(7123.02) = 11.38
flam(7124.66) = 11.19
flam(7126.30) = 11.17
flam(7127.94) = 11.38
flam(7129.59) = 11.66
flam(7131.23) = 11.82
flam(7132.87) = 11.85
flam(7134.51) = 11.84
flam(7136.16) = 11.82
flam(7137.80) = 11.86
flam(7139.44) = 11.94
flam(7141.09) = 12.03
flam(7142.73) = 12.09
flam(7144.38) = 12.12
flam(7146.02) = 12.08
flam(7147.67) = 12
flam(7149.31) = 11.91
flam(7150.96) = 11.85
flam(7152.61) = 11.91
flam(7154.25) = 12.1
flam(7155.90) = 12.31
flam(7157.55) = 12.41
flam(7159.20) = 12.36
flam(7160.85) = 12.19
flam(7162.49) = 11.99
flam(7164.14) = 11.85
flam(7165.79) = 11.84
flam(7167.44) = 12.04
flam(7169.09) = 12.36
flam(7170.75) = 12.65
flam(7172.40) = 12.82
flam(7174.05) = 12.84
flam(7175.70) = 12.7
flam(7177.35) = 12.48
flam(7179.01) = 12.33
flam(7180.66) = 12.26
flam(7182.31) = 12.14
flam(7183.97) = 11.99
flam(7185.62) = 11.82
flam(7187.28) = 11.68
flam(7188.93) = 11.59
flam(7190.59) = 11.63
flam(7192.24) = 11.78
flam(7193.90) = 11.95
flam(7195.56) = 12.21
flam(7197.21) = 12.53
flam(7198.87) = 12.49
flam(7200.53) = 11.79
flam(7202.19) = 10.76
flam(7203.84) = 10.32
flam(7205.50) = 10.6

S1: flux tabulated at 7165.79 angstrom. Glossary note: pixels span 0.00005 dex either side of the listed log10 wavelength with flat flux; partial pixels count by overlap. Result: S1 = 11.84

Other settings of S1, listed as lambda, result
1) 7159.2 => 12.36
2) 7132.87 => 11.85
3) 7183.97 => 11.99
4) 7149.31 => 11.91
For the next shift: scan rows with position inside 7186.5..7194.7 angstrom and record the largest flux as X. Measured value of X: 11.95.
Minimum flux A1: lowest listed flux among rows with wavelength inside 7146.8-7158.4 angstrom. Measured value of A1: 11.85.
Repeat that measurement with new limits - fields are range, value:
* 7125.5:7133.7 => 11.17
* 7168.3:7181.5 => 12.26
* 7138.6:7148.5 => 11.94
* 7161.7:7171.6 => 11.84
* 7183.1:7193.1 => 11.59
